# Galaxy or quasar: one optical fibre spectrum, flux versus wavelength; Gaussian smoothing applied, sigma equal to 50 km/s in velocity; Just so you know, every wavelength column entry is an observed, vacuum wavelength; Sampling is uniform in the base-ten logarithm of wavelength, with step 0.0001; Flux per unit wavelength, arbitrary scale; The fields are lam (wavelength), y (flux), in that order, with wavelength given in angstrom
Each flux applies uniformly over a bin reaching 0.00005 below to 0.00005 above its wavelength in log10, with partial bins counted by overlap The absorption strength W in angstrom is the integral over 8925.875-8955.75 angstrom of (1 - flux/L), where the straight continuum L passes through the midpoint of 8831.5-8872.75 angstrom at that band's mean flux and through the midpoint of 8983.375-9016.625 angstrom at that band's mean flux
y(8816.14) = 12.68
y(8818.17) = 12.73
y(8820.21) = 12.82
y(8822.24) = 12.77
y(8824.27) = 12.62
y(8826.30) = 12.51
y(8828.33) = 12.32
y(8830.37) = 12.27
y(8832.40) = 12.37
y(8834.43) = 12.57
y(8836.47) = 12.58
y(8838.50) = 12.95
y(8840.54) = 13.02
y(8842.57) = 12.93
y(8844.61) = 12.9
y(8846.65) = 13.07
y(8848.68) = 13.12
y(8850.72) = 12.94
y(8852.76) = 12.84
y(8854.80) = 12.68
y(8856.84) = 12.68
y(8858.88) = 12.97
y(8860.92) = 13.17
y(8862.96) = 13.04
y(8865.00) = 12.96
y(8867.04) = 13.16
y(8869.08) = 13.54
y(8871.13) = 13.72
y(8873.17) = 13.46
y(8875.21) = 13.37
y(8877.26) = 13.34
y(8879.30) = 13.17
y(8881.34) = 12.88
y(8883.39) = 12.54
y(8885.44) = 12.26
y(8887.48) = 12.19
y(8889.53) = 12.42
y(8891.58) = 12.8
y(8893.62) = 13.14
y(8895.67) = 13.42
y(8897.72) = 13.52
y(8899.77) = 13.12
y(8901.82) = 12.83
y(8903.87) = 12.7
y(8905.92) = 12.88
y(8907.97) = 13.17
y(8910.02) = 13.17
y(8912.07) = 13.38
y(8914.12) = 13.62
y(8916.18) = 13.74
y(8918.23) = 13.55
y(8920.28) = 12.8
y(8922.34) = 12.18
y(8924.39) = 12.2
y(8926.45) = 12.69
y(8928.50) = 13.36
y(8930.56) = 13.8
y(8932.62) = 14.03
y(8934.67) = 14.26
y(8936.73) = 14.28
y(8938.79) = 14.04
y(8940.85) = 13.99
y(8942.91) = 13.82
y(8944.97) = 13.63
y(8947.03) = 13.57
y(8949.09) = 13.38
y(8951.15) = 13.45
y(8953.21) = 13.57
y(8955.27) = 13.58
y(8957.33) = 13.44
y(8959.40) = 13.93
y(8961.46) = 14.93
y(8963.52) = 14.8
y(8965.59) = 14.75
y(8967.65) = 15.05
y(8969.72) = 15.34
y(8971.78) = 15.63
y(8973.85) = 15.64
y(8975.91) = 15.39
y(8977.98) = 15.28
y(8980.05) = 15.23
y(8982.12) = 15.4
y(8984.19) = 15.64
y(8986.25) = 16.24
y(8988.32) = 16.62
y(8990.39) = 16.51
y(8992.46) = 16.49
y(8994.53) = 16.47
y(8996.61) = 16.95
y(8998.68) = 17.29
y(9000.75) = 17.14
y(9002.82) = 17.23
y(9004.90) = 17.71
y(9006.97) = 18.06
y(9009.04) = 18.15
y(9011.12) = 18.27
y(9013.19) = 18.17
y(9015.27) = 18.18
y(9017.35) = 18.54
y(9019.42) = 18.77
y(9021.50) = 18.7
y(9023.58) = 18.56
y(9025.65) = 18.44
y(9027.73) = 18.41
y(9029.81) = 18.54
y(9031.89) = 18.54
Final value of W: 3.5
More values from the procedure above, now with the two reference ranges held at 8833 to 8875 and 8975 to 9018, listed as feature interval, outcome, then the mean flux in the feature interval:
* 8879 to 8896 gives 1.48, 12.7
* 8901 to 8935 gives 3.63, 13.2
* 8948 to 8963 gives 1.89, 13.8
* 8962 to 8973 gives 0.67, 15.1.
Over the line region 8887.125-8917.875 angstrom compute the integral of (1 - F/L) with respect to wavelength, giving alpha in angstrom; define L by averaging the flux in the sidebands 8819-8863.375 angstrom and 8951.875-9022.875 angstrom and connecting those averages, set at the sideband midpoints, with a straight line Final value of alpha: 2.5 angstrom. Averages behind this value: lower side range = 12.8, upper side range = 16.3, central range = 13.1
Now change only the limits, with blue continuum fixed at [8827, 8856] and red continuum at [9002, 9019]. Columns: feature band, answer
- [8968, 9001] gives 2.35 angstrom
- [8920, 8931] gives 1.86 angstrom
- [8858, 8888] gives 1.46 angstrom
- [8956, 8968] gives 1.54 angstrom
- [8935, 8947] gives 1.47 angstrom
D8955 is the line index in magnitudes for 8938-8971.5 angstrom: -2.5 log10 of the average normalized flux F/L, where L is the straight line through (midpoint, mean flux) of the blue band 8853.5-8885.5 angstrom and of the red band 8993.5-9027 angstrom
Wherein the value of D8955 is 0.137 mag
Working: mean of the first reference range 13.1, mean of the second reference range 17.9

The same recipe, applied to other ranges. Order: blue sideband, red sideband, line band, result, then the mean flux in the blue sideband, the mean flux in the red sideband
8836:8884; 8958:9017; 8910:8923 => 0.10 mag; 13.1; 16.3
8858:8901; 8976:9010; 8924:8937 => 0.09 mag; 13.1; 16.6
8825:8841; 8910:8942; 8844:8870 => -0.02 mag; 12.6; 13.5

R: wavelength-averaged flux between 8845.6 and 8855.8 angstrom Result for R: 12.9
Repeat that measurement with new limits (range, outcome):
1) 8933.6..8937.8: 14.3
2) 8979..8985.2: 15.4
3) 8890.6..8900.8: 13.2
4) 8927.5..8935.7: 13.9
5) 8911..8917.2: 13.6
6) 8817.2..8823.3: 12.8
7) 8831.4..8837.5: 12.5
